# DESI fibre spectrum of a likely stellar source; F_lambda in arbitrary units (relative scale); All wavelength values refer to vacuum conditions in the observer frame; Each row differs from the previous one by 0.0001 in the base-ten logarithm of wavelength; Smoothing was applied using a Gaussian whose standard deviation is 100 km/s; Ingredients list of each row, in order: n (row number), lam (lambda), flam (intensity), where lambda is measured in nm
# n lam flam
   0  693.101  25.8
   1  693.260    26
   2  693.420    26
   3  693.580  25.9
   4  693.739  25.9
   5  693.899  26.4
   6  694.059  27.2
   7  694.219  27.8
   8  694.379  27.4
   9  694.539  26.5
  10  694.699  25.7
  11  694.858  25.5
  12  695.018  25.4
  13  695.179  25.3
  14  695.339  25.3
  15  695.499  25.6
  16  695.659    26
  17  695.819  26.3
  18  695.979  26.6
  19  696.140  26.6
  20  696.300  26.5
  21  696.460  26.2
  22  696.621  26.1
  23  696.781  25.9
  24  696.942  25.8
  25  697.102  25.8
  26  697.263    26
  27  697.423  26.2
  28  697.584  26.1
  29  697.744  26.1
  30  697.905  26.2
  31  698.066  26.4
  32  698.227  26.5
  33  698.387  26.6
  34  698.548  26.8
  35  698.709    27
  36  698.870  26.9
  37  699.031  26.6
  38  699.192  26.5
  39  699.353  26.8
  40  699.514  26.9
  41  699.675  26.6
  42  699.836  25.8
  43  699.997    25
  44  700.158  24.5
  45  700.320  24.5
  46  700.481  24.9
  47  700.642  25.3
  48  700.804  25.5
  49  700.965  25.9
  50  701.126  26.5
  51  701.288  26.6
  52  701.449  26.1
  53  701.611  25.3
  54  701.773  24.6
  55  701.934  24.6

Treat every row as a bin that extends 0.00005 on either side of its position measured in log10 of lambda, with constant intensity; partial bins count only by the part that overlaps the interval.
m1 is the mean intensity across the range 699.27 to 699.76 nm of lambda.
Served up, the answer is 26.8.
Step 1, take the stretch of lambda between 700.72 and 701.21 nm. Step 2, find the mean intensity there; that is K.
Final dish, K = 25.9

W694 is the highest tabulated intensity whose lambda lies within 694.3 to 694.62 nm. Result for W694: 27.4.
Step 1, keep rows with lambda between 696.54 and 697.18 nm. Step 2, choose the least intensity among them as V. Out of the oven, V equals 25.8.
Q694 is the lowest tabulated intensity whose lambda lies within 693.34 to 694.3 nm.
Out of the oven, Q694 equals 25.9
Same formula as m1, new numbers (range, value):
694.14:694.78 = 26.9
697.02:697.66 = 26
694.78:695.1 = 25.4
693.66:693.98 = 26.1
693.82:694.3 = 27.1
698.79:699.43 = 26.7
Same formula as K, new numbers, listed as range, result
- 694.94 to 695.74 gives 25.5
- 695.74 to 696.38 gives 26.5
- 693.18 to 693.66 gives 26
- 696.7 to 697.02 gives 25.8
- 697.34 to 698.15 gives 26.2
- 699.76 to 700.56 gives 24.9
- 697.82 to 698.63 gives 26.5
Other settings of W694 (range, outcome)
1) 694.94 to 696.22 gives 26.6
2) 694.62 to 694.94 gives 25.7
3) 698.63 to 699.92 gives 27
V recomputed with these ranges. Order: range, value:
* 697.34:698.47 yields 26.1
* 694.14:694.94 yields 25.5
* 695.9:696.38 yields 26.5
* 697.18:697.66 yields 26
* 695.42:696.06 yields 25.6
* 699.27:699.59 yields 26.8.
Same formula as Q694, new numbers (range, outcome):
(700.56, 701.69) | 25.3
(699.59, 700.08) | 25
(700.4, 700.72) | 24.9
